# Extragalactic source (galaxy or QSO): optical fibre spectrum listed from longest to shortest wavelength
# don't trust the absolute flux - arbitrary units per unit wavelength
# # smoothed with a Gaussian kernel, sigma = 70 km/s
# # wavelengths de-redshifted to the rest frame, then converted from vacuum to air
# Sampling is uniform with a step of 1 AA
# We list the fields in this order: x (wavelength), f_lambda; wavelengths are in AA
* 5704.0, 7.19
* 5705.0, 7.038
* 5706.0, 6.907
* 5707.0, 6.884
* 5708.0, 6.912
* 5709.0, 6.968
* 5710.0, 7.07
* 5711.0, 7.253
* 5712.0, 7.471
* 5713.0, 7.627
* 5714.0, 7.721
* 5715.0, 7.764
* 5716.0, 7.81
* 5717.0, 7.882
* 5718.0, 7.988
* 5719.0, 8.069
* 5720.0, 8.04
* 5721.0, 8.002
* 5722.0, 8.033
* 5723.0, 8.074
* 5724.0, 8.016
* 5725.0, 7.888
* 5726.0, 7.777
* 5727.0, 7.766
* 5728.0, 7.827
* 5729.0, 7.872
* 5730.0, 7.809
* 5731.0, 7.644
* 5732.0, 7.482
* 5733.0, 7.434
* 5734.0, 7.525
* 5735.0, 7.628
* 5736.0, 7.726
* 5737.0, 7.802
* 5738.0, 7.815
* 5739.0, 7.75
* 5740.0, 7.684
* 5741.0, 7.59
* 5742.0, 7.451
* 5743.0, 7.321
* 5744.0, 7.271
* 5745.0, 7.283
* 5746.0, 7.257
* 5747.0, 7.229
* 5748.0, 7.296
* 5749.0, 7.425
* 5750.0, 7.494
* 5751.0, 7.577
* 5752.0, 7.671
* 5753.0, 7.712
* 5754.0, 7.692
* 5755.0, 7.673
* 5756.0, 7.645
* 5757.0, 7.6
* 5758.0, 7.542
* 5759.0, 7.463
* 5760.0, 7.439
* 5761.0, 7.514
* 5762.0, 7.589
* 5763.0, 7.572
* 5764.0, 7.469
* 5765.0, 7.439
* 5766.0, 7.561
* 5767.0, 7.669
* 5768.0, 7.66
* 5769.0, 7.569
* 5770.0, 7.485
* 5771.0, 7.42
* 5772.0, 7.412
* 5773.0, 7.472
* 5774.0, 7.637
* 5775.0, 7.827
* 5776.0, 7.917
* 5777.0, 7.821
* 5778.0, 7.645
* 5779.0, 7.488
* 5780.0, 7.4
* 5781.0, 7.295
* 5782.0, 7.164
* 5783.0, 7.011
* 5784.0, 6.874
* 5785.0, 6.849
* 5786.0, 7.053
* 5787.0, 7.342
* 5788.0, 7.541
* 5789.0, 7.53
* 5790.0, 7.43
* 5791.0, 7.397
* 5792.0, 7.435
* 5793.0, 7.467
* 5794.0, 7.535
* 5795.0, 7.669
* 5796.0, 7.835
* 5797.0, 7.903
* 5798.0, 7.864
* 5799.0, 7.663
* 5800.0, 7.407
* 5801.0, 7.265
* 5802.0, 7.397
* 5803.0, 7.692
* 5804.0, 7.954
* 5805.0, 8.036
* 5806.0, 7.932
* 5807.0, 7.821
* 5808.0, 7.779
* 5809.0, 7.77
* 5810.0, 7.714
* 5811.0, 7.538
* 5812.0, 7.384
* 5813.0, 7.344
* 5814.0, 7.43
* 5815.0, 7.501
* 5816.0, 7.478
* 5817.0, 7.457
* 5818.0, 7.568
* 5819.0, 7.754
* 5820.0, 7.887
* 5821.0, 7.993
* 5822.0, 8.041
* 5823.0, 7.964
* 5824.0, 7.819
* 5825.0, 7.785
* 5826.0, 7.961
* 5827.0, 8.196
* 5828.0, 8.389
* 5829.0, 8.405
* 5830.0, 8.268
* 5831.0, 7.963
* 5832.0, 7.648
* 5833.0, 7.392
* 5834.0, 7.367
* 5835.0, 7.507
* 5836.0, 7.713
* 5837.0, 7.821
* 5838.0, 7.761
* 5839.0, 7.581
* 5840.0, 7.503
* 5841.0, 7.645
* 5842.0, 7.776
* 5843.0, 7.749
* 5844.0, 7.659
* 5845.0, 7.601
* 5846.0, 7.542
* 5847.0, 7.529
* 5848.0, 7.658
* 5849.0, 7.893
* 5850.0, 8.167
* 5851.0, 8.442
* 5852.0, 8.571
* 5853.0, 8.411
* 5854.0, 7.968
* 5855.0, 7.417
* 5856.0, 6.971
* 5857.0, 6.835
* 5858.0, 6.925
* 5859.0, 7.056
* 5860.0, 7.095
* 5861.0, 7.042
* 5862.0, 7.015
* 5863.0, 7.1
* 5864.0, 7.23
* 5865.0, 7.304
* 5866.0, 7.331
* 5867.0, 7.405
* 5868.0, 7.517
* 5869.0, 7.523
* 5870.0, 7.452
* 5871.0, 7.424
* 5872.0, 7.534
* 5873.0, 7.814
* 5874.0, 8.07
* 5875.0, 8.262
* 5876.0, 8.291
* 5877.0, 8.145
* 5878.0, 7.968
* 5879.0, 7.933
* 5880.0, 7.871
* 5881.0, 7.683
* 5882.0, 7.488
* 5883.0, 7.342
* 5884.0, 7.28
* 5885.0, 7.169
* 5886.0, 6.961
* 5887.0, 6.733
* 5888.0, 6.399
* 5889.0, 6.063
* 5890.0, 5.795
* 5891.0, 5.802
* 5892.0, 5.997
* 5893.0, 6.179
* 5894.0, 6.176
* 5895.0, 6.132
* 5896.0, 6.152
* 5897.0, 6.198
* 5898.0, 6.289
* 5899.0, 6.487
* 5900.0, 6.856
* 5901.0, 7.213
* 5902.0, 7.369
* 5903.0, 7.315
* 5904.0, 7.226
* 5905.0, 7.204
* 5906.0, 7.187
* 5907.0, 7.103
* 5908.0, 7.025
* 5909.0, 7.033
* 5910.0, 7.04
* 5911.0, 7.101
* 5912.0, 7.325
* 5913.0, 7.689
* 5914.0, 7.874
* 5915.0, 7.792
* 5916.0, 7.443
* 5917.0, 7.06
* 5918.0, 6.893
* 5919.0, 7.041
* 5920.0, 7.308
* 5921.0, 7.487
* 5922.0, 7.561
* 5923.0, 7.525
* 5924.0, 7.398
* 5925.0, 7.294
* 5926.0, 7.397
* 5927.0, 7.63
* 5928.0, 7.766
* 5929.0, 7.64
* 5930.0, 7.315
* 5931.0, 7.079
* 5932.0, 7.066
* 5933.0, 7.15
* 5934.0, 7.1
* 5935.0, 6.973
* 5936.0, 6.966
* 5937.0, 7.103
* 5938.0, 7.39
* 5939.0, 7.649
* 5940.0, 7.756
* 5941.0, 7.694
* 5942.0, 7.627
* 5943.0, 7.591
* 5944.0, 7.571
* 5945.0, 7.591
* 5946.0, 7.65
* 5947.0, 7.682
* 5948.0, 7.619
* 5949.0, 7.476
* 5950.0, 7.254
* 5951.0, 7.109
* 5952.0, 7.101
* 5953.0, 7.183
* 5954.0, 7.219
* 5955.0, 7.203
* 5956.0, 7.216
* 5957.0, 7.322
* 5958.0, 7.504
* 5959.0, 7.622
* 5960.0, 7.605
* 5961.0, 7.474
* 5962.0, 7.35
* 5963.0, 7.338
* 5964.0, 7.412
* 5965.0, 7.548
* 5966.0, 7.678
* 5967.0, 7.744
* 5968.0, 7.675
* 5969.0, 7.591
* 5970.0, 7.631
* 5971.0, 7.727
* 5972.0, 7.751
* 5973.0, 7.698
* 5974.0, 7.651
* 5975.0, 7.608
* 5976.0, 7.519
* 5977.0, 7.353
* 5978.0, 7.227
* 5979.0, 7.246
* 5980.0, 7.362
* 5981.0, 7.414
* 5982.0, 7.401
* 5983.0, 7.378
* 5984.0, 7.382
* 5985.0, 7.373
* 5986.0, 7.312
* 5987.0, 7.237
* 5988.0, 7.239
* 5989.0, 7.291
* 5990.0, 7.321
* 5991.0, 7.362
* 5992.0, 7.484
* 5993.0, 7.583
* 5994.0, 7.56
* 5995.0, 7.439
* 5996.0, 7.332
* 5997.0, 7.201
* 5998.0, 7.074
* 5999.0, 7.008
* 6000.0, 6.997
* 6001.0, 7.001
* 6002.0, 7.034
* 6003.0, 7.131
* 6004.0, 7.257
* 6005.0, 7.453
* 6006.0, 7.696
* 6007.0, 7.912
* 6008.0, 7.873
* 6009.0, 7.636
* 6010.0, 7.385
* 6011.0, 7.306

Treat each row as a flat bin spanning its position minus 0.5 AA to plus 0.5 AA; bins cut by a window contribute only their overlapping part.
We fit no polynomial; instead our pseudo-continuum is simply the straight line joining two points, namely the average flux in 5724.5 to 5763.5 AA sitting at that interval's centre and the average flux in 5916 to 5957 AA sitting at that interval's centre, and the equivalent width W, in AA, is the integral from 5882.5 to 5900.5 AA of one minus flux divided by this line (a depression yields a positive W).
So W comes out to 2.35 AA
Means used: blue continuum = 7.58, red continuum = 7.36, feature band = 6.45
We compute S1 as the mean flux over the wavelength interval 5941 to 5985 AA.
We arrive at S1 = 7.47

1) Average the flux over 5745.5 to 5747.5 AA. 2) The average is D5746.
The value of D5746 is 7.24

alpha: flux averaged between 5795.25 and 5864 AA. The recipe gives 7.68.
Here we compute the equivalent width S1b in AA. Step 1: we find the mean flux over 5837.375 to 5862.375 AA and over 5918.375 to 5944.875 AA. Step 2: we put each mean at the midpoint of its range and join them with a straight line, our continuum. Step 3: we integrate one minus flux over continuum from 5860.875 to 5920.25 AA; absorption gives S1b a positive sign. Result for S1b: 2.77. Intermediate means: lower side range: 7.6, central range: 7.14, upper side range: 7.39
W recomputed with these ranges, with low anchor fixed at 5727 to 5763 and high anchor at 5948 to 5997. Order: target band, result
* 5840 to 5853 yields -0.62 AA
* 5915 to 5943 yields 0.36 AA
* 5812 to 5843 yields -1.00 AA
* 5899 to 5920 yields 0.68 AA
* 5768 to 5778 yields -0.10 AA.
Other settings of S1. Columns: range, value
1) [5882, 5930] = 7.01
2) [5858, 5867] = 7.15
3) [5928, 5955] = 7.37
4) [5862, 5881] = 7.66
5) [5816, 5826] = 7.8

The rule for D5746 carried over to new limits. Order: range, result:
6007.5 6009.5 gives 7.75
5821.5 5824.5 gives 7.94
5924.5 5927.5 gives 7.44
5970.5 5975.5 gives 7.69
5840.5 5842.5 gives 7.71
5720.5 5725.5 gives 8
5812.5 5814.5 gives 7.39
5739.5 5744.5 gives 7.46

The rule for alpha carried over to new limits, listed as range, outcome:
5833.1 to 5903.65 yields 7.31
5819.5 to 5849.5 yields 7.8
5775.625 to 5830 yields 7.63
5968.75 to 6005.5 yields 7.37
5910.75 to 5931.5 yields 7.41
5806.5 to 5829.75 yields 7.79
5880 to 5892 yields 6.8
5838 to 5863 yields 7.58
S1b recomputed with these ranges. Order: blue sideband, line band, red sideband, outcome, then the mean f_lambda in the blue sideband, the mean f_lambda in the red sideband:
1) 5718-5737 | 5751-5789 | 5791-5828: 1.3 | 7.82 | 7.71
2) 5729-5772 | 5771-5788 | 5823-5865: 0.4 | 7.55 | 7.67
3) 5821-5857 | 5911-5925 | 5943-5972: 0.4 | 7.82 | 7.47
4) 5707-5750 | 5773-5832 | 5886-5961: -1.7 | 7.61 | 7.14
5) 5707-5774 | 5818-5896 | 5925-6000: 0.1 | 7.59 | 7.41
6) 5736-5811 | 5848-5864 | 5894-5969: -0.2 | 7.54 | 7.29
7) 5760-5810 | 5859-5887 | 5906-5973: -0.2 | 7.54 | 7.41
